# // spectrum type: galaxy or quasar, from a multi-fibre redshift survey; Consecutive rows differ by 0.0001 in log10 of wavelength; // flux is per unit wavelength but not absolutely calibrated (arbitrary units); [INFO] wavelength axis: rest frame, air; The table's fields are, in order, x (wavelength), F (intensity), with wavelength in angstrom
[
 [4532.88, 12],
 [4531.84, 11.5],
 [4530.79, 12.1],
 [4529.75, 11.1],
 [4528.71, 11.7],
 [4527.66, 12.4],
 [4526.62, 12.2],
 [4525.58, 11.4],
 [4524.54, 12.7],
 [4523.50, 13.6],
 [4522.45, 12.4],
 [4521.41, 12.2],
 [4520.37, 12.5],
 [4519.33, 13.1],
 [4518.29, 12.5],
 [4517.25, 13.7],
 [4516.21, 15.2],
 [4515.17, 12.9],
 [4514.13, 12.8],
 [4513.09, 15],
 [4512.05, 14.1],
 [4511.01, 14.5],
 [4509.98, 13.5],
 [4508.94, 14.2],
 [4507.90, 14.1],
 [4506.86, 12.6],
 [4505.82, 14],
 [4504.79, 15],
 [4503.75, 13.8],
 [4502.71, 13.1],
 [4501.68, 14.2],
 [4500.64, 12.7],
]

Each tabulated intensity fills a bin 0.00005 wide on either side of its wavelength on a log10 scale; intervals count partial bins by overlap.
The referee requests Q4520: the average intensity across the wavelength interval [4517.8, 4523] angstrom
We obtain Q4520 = 12.5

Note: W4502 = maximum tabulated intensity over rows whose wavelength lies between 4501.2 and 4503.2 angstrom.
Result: 14.2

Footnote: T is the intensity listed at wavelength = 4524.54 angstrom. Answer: 12.7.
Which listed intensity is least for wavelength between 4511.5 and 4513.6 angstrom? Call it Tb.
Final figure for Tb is 14.1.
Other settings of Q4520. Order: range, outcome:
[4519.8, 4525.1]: 12.7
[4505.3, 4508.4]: 13.6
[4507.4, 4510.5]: 14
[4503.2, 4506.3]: 14.3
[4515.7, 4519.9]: 13.6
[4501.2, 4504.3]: 13.7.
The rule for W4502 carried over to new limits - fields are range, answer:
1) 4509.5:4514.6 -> 15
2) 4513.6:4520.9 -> 15.2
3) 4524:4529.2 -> 12.7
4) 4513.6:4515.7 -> 12.9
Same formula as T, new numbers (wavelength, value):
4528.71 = 11.7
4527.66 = 12.4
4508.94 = 14.2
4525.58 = 11.4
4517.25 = 13.7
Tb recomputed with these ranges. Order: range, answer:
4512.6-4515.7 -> 12.8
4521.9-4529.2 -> 11.4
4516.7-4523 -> 12.2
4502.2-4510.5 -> 12.6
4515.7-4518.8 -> 12.5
